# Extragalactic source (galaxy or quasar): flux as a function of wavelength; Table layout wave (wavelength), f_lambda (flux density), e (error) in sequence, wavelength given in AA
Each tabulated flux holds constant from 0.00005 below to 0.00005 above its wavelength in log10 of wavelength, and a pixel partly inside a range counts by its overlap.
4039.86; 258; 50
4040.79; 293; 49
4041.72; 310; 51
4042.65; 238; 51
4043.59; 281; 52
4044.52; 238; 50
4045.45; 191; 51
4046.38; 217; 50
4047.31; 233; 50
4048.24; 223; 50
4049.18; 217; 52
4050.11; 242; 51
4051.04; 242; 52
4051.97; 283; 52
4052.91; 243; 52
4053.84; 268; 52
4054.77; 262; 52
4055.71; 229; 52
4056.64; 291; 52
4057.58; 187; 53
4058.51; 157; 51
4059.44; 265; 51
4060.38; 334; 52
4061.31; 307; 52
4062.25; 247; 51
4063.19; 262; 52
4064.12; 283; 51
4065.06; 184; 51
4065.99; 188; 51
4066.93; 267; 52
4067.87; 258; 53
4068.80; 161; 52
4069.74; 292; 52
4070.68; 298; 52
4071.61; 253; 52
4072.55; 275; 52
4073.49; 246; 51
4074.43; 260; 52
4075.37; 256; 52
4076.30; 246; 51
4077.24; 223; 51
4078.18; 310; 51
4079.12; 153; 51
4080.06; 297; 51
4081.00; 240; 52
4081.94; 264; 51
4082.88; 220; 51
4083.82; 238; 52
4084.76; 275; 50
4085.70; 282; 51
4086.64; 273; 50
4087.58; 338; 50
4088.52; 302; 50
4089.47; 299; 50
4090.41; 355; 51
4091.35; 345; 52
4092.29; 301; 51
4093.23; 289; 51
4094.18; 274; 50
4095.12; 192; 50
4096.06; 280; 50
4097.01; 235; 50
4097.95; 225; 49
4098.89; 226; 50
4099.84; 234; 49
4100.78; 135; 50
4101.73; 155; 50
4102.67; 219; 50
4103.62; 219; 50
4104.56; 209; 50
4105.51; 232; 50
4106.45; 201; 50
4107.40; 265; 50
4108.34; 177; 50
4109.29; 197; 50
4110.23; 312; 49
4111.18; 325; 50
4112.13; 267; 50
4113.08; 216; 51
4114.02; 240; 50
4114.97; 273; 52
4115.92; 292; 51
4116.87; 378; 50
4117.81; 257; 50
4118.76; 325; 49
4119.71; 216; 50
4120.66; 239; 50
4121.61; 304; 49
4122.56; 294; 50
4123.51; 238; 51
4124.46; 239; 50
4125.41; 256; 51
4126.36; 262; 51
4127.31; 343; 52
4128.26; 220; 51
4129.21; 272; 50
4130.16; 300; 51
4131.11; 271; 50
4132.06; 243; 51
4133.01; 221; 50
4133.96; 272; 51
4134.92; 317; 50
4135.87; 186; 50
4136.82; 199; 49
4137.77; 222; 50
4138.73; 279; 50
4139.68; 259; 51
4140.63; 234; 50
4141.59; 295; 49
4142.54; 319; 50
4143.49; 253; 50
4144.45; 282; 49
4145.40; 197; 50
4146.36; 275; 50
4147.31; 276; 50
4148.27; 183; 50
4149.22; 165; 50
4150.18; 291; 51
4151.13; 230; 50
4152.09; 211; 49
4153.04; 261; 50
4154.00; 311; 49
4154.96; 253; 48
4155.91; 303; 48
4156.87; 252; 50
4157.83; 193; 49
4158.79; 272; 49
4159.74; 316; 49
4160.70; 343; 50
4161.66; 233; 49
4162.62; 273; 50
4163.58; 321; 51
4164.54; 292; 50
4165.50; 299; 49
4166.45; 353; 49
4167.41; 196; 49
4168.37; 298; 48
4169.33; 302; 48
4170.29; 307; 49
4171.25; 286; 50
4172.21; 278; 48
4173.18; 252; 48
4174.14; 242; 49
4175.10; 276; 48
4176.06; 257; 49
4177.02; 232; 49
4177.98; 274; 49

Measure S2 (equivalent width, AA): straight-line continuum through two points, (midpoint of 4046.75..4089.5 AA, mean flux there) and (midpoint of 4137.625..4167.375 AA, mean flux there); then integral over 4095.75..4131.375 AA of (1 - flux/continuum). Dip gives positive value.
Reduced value 1.22 AA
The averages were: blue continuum 253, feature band 251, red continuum 265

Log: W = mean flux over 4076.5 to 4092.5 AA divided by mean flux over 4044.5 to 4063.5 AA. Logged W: 1.13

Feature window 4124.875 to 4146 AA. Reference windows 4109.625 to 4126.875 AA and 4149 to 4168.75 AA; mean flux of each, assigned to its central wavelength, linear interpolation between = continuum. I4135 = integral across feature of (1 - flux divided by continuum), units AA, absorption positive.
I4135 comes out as 1.0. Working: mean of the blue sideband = 274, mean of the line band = 259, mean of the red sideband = 271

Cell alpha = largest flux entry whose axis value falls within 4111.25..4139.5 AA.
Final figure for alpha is 378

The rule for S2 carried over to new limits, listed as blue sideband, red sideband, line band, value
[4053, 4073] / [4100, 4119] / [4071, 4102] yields -1.4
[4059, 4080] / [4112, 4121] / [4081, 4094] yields -1.4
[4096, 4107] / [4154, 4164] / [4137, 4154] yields 0.8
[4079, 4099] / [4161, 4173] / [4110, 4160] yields 3.2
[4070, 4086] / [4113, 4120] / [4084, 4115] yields 1.8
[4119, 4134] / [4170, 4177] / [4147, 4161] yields 0.5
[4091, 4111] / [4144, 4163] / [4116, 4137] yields -1.9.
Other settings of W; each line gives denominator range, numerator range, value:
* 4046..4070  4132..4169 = 1.07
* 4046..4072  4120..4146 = 1.05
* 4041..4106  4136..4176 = 1.06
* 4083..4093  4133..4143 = 0.86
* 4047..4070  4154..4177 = 1.14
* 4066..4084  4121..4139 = 1.04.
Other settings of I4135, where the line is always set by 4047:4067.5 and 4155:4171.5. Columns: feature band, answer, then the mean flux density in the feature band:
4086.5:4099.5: -1.1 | 281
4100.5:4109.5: 2.1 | 202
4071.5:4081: 0.1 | 251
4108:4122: -0.1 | 268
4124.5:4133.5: 0.3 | 264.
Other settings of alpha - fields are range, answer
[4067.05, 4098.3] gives 355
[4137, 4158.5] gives 319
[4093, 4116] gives 325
